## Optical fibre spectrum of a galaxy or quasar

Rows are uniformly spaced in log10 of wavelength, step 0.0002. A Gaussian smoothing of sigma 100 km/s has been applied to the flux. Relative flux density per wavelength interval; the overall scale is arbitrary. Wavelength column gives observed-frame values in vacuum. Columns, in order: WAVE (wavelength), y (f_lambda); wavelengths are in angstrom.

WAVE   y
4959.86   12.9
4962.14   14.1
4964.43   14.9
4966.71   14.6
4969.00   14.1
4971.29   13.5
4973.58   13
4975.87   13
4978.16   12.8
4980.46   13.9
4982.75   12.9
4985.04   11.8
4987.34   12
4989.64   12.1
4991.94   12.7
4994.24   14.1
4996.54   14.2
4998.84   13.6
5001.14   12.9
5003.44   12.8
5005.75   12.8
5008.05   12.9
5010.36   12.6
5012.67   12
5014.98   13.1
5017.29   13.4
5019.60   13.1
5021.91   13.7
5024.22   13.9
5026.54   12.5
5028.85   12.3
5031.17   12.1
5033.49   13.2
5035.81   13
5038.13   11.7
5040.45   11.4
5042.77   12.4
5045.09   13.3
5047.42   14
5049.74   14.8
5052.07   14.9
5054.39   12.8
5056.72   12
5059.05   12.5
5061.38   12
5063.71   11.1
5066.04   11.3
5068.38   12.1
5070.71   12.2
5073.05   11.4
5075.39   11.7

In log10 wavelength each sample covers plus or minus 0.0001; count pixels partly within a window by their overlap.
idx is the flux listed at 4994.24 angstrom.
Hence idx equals 14.1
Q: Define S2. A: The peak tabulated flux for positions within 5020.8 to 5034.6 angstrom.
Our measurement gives 13.9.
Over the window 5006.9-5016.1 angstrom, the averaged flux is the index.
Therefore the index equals 12.6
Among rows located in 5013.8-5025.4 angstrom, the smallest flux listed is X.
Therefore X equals 13.1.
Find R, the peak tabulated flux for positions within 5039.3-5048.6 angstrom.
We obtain 14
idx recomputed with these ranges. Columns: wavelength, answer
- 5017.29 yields 13.4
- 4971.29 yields 13.5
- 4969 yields 14.1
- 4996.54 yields 14.2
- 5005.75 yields 12.8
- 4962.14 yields 14.1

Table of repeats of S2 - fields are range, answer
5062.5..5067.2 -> 11.3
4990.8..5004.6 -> 14.2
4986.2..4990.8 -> 12.1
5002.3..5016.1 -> 13.1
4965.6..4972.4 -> 14.6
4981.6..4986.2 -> 12.9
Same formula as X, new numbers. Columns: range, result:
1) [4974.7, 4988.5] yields 11.8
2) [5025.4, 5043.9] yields 11.4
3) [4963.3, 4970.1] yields 14.1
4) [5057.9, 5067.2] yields 11.1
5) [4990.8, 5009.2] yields 12.7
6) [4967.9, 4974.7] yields 13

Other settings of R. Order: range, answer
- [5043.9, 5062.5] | 14.9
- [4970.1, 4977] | 13.5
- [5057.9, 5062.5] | 12.5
